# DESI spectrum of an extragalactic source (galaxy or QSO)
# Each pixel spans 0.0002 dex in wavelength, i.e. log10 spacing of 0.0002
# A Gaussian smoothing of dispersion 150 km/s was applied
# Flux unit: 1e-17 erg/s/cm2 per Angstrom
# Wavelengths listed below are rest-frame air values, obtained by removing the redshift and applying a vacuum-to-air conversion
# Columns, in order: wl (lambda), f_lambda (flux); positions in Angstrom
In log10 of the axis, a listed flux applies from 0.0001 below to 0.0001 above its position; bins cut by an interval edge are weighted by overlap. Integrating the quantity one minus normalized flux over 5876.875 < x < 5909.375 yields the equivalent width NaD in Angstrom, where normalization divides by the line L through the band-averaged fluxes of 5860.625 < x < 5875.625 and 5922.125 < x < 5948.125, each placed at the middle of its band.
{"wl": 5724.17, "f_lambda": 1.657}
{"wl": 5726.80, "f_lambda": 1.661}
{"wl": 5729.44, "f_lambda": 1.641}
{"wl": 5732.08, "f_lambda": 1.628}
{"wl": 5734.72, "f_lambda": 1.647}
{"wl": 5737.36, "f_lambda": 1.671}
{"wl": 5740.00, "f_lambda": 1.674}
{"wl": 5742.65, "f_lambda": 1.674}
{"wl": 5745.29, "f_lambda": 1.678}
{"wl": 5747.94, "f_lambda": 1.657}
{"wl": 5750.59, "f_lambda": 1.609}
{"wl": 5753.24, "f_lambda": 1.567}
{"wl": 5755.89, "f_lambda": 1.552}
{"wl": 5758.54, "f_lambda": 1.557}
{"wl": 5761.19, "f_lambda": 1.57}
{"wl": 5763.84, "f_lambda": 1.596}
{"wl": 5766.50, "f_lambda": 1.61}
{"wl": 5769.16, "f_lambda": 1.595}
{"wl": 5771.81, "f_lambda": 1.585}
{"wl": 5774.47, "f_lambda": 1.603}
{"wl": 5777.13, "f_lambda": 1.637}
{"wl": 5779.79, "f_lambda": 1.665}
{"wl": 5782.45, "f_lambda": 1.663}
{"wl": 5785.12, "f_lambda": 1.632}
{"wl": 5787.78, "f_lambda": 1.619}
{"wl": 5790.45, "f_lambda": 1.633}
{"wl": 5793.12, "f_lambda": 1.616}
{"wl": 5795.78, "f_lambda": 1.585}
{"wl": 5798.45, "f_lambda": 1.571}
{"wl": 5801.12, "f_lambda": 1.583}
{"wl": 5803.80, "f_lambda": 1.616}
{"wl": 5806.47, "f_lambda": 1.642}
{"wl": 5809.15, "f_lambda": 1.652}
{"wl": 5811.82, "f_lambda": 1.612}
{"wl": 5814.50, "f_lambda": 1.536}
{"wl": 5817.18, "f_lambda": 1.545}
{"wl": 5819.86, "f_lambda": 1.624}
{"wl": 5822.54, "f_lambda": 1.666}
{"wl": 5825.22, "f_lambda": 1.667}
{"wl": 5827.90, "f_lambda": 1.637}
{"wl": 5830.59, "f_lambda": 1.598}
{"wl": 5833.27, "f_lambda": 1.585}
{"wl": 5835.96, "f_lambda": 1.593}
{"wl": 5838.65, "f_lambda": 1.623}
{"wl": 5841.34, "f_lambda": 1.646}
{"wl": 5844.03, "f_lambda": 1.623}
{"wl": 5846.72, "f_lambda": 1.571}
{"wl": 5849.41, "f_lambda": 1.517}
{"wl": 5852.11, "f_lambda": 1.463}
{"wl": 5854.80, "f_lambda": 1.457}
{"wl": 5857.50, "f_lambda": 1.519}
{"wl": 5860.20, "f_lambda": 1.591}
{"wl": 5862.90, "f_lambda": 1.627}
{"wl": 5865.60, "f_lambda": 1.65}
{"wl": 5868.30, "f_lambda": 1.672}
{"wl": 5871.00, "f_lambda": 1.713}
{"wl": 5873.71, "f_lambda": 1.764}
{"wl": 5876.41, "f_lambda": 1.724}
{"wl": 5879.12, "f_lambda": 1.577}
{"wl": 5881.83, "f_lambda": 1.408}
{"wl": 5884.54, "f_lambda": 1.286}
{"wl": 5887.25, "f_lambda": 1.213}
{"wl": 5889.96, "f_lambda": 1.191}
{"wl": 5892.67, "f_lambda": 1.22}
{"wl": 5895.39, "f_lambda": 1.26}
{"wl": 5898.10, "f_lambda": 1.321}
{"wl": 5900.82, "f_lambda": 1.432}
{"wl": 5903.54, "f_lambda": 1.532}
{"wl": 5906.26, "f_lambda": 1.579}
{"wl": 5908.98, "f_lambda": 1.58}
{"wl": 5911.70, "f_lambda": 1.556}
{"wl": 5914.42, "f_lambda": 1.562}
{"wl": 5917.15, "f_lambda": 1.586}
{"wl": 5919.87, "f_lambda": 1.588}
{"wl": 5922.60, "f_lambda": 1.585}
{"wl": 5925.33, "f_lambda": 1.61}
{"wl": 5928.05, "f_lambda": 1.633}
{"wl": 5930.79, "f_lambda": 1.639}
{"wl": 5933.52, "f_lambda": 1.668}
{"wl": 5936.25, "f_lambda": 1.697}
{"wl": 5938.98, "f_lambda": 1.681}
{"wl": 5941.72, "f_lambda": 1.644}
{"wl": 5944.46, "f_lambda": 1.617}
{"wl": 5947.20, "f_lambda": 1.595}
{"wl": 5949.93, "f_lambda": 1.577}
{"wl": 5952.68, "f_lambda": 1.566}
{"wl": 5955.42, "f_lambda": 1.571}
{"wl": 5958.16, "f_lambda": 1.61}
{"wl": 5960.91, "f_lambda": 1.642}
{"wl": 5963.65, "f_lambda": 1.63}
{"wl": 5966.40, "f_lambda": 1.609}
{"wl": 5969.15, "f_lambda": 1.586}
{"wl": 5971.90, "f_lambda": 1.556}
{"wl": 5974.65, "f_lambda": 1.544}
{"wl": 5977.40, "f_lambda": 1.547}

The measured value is 5.4 Angstrom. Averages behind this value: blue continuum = 1.68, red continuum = 1.64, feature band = 1.39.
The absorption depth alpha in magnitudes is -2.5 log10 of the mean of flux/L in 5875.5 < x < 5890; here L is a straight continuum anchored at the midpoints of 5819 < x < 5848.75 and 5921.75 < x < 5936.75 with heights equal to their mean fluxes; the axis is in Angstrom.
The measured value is 0.16 mag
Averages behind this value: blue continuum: 1.62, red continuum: 1.64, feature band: 1.41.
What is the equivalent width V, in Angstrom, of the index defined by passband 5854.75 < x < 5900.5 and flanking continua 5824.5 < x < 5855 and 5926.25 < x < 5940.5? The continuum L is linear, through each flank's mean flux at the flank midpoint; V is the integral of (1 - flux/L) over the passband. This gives 3.79 Angstrom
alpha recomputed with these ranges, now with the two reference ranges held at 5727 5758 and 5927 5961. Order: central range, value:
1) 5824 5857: 0.034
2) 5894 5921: 0.089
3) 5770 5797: 0.006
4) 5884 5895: 0.308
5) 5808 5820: 0.028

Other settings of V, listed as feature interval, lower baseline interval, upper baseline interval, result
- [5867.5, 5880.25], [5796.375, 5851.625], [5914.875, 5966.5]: -0.66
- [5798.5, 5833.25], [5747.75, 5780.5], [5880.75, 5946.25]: -1.04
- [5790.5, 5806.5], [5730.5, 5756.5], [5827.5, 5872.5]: 0.13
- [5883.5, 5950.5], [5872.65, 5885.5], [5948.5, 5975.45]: 2.43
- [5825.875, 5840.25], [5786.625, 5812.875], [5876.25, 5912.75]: -0.65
